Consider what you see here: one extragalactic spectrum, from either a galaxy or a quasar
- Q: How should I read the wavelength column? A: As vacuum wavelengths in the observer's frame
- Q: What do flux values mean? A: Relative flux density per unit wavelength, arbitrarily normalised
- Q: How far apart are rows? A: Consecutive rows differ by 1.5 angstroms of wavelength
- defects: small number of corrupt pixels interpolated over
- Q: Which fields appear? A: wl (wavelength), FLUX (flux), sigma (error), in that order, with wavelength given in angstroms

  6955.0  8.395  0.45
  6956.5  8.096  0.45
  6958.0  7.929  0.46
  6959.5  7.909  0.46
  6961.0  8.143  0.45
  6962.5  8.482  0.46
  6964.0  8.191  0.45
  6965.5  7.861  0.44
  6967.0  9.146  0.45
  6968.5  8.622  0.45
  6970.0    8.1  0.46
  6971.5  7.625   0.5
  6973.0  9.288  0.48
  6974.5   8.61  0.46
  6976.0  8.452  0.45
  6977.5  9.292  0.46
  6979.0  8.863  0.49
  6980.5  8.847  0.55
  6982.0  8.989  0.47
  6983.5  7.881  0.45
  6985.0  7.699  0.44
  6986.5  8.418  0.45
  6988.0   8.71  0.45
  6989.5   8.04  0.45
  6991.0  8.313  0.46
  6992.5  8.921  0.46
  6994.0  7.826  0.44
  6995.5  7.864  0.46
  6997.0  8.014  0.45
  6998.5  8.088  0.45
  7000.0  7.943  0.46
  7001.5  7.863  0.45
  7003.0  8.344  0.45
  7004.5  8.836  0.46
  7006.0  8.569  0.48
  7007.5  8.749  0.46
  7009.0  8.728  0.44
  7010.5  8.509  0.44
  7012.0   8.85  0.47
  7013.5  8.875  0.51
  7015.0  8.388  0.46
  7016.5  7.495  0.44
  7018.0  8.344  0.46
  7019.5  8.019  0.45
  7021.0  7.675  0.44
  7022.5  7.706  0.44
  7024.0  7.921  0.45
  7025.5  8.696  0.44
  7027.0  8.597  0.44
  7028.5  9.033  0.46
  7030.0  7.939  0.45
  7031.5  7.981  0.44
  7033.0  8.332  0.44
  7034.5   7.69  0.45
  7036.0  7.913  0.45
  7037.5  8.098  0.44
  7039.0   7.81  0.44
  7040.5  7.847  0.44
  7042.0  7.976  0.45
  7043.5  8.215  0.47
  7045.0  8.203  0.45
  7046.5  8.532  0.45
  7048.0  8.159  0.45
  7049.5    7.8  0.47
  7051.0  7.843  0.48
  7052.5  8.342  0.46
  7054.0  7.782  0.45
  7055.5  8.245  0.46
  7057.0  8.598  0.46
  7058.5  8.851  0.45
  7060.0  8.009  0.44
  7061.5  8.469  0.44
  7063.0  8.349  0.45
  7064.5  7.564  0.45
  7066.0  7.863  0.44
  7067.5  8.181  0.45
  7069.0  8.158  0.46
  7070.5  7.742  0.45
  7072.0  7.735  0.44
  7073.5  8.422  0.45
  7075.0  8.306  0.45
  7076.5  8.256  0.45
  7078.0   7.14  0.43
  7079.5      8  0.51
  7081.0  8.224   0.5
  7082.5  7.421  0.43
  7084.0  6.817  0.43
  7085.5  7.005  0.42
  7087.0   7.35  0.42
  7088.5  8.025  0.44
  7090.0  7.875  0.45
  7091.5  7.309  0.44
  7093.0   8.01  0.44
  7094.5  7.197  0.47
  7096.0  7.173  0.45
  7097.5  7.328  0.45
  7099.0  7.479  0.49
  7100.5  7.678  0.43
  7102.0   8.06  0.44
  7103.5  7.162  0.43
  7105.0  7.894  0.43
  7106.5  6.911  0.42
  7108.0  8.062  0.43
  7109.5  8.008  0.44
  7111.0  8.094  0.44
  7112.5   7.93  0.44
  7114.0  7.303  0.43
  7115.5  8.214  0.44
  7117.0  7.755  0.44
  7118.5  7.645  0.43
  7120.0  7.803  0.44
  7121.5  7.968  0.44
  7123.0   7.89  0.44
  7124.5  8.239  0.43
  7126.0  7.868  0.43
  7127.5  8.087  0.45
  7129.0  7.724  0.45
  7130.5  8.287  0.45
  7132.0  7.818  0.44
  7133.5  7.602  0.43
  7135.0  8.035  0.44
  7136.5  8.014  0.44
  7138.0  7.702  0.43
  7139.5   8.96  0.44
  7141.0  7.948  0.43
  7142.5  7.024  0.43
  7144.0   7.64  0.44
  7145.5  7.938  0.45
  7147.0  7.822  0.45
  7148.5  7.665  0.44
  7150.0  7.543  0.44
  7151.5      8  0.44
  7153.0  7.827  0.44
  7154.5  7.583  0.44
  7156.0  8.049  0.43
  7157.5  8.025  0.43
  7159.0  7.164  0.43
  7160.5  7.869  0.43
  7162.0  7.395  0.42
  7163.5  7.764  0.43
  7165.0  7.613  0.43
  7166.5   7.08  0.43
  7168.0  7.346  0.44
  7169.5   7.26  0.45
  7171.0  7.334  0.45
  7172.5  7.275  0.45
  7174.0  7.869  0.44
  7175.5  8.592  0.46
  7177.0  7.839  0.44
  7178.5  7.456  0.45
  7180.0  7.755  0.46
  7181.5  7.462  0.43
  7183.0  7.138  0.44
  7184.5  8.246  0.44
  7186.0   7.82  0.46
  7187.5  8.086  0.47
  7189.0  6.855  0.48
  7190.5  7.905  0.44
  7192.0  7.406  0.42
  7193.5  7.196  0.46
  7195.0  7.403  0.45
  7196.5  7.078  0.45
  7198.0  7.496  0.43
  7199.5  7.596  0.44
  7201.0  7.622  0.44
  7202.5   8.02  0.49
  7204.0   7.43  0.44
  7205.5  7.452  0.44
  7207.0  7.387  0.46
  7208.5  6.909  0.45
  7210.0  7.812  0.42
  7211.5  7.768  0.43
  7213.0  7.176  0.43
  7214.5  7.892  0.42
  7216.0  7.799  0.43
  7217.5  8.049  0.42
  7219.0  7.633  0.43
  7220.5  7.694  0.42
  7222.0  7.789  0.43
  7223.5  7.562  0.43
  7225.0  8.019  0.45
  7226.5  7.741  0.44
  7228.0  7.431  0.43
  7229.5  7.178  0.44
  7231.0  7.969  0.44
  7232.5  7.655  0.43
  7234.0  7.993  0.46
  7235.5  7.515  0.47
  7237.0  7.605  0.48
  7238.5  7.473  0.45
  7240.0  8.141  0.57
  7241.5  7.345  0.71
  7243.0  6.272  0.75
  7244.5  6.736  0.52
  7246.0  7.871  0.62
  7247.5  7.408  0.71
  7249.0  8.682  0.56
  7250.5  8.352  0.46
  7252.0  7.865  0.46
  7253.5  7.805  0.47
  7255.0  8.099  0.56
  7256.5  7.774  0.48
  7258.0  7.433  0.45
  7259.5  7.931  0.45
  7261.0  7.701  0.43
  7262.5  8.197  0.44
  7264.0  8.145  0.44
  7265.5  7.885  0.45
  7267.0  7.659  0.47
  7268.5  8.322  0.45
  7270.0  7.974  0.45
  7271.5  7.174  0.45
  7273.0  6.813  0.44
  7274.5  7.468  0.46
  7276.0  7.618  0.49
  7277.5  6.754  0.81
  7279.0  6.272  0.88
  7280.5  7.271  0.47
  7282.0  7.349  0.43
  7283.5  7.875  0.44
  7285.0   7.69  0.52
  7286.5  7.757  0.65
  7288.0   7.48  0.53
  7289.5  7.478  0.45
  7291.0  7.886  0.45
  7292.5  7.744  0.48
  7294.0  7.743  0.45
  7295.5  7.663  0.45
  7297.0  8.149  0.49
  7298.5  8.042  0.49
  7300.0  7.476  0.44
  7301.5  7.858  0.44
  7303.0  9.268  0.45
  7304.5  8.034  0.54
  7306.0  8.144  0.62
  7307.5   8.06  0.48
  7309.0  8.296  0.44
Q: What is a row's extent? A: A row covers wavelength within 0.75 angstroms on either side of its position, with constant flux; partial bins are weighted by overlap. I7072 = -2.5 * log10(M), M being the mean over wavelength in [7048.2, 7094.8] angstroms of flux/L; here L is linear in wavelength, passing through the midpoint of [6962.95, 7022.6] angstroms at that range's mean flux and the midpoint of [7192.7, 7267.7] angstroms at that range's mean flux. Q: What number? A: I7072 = 0.03 mag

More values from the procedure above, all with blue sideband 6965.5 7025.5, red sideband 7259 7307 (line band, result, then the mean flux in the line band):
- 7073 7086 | 0.06 mag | 7.73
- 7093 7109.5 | 0.08 mag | 7.54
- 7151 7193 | 0.05 mag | 7.64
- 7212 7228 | 0.02 mag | 7.72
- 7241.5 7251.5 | 0.04 mag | 7.55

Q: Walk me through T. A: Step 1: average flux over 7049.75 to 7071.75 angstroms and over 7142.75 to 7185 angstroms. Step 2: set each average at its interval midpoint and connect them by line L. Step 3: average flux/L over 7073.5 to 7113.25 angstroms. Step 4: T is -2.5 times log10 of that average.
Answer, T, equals 0.04 mag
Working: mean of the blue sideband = 8.13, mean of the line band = 7.66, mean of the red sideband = 7.65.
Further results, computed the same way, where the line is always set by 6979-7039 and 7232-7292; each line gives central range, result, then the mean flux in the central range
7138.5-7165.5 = 0.02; 7.77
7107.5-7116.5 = 0.01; 7.93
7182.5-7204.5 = 0.03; 7.56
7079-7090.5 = 0.07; 7.57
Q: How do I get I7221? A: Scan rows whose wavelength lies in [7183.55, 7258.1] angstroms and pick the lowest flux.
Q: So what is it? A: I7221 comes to 6.272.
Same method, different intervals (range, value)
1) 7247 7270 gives 7.408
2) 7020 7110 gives 6.817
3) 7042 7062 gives 7.782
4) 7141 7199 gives 6.855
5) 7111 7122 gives 7.303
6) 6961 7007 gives 7.625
